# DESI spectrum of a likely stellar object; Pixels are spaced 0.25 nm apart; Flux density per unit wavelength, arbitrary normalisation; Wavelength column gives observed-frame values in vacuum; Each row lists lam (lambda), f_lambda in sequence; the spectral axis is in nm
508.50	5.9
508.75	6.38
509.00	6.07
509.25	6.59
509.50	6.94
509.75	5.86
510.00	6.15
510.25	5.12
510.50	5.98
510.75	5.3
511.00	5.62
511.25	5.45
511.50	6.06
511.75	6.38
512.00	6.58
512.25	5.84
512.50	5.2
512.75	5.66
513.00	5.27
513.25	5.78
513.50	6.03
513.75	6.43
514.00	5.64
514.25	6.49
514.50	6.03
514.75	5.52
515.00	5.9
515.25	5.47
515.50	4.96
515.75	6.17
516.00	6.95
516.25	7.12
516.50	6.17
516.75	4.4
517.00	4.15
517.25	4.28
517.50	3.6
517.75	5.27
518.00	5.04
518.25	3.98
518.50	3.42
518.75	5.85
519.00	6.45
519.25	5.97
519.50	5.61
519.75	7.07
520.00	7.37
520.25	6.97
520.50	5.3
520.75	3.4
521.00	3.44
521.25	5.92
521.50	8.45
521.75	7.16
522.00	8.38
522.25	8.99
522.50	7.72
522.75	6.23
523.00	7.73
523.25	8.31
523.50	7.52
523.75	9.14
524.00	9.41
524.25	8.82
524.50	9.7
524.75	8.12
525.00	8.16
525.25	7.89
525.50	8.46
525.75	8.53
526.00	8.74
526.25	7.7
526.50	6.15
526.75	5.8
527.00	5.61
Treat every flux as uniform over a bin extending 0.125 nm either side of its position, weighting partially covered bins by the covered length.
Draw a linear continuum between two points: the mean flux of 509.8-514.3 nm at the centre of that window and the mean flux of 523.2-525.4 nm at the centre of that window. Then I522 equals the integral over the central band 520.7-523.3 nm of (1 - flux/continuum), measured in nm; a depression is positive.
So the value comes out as 0.365 nm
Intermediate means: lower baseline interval 5.82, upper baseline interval 8.57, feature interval 6.94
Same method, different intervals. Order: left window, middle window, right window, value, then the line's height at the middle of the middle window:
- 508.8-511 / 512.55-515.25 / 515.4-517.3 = -0.05 nm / 5.74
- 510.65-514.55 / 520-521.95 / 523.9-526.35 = 0.42 nm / 7.66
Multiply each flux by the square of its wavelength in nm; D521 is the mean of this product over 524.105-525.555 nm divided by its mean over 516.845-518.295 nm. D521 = 1.99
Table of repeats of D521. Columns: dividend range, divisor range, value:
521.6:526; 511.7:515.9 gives 1.47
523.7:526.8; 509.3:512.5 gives 1.47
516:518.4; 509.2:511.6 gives 0.87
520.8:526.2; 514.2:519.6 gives 1.50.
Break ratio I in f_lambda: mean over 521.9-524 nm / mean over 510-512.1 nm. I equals 1.39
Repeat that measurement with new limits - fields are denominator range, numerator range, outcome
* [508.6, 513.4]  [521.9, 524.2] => 1.38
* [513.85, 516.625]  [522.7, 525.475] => 1.38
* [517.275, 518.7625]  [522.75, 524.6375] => 1.93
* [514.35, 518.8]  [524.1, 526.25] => 1.63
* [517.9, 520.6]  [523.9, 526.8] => 1.42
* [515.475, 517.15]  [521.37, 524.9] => 1.44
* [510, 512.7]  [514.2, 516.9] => 1.02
